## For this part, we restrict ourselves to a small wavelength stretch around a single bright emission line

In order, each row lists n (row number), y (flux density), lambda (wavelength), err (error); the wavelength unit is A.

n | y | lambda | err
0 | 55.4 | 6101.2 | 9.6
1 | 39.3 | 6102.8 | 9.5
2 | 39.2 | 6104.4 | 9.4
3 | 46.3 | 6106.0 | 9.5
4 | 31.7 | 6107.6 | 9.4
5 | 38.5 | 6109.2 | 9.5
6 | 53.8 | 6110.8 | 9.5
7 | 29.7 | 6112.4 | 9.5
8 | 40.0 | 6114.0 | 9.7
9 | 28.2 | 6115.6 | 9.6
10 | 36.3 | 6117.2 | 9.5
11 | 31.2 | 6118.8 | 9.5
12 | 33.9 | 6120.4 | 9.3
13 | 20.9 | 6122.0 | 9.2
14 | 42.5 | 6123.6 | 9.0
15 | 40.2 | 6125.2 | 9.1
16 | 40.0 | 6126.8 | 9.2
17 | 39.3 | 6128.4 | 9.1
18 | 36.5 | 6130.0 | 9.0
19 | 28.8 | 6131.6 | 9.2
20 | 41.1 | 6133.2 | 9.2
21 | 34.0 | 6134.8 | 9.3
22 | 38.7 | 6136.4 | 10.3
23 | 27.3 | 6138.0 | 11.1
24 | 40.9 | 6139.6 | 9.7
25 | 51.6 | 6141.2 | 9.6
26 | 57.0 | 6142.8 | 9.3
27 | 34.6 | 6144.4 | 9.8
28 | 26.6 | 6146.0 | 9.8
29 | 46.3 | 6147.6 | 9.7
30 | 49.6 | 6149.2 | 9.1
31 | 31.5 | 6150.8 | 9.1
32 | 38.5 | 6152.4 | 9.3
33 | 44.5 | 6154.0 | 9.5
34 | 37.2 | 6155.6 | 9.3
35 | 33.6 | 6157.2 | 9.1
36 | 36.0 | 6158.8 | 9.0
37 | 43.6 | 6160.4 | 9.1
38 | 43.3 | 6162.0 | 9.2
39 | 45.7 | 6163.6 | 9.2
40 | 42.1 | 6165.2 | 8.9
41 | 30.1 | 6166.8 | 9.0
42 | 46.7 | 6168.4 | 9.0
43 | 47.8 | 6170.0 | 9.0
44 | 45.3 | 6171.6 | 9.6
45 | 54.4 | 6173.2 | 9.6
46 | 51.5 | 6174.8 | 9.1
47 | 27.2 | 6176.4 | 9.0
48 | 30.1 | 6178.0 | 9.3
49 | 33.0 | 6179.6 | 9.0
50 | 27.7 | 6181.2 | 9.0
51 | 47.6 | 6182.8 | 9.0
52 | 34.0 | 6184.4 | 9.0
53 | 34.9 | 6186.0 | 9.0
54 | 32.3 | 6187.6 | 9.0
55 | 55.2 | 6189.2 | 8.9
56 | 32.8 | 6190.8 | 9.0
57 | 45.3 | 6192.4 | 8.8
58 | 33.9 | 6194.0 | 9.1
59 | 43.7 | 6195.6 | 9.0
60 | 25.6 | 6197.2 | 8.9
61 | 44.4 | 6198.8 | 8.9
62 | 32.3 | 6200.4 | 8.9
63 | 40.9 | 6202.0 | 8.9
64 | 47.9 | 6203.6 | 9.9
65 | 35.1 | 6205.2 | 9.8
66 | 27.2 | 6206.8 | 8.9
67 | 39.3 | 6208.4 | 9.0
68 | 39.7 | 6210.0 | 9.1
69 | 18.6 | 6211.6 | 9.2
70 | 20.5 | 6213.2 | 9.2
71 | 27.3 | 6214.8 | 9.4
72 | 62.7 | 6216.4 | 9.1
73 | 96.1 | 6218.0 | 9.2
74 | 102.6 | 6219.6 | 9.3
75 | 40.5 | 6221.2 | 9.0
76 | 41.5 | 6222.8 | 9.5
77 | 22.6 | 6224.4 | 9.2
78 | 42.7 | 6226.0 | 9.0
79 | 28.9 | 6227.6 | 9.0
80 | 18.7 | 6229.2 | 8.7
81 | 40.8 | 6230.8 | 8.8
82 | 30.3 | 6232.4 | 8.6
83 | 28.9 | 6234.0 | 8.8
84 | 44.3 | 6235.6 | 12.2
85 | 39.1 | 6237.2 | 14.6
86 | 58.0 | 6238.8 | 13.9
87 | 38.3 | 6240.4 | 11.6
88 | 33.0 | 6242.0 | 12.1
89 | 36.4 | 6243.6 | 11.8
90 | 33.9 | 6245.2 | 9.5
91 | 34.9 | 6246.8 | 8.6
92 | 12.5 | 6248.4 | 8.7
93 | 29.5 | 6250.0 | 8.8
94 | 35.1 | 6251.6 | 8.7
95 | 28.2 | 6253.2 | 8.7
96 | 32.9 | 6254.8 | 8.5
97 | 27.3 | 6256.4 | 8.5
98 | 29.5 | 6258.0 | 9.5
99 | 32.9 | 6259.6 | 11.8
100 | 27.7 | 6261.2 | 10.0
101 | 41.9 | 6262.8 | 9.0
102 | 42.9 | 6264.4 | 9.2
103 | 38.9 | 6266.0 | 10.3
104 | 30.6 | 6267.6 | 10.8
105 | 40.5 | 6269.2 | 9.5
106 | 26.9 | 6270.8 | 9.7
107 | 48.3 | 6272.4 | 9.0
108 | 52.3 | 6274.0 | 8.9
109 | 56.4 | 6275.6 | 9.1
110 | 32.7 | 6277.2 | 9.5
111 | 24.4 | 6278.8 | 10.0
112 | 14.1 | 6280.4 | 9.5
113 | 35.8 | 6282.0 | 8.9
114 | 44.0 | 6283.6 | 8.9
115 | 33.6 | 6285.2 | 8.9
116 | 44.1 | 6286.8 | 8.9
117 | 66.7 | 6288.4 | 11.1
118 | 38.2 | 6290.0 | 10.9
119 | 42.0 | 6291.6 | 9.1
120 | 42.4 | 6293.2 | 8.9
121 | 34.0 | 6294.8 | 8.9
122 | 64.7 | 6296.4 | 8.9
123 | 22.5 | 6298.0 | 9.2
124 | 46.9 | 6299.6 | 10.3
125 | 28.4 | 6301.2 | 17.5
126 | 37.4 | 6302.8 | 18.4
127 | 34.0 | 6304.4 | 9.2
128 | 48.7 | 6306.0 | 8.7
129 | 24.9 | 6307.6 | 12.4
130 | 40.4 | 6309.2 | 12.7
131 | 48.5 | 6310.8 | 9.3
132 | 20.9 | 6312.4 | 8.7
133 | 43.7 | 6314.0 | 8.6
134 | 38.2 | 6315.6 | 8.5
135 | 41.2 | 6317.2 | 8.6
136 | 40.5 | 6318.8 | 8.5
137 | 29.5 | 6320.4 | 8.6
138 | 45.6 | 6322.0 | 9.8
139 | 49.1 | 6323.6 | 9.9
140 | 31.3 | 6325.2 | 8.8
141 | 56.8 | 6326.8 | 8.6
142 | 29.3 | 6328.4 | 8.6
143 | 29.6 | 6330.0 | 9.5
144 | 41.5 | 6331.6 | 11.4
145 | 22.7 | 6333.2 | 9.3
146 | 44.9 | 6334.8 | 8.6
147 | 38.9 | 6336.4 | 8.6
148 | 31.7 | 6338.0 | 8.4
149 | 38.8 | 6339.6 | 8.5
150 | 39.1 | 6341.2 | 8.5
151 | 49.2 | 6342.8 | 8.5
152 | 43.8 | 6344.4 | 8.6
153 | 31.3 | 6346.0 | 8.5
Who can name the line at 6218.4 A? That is H-beta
